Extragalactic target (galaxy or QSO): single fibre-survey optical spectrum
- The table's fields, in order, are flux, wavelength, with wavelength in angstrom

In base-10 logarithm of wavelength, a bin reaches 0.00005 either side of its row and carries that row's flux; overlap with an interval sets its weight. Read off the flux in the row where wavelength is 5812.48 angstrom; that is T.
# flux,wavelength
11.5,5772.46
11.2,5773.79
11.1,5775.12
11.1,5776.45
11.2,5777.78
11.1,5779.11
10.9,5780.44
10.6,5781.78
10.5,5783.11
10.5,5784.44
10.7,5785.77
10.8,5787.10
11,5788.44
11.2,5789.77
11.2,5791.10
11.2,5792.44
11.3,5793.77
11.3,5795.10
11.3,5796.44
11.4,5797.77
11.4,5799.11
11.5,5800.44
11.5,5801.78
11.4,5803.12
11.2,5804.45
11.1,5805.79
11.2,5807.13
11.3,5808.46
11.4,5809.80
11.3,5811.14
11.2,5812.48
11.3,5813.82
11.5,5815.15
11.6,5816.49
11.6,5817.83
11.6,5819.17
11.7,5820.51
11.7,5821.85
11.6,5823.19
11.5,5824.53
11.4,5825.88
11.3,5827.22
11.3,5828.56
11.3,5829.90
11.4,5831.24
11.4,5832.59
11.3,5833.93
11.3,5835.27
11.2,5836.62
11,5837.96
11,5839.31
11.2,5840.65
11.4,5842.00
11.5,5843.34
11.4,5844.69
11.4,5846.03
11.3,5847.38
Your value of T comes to 11.2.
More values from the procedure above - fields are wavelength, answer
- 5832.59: 11.4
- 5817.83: 11.6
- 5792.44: 11.2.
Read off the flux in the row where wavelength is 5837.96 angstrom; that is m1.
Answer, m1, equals 11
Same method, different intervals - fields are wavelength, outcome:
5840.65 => 11.2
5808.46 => 11.3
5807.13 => 11.2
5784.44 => 10.5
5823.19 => 11.6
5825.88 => 11.4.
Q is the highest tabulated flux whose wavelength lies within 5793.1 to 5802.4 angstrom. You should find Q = 11.5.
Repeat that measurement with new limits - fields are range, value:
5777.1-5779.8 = 11.2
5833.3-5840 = 11.3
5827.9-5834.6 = 11.4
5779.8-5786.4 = 10.9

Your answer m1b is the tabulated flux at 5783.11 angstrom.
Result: 10.5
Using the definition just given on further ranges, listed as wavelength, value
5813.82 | 11.3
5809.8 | 11.4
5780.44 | 10.9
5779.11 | 11.1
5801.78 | 11.5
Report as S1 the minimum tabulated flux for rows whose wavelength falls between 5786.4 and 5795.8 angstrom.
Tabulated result 10.8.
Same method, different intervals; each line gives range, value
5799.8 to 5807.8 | 11.1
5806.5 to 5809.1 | 11.2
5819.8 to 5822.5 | 11.7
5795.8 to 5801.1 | 11.3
